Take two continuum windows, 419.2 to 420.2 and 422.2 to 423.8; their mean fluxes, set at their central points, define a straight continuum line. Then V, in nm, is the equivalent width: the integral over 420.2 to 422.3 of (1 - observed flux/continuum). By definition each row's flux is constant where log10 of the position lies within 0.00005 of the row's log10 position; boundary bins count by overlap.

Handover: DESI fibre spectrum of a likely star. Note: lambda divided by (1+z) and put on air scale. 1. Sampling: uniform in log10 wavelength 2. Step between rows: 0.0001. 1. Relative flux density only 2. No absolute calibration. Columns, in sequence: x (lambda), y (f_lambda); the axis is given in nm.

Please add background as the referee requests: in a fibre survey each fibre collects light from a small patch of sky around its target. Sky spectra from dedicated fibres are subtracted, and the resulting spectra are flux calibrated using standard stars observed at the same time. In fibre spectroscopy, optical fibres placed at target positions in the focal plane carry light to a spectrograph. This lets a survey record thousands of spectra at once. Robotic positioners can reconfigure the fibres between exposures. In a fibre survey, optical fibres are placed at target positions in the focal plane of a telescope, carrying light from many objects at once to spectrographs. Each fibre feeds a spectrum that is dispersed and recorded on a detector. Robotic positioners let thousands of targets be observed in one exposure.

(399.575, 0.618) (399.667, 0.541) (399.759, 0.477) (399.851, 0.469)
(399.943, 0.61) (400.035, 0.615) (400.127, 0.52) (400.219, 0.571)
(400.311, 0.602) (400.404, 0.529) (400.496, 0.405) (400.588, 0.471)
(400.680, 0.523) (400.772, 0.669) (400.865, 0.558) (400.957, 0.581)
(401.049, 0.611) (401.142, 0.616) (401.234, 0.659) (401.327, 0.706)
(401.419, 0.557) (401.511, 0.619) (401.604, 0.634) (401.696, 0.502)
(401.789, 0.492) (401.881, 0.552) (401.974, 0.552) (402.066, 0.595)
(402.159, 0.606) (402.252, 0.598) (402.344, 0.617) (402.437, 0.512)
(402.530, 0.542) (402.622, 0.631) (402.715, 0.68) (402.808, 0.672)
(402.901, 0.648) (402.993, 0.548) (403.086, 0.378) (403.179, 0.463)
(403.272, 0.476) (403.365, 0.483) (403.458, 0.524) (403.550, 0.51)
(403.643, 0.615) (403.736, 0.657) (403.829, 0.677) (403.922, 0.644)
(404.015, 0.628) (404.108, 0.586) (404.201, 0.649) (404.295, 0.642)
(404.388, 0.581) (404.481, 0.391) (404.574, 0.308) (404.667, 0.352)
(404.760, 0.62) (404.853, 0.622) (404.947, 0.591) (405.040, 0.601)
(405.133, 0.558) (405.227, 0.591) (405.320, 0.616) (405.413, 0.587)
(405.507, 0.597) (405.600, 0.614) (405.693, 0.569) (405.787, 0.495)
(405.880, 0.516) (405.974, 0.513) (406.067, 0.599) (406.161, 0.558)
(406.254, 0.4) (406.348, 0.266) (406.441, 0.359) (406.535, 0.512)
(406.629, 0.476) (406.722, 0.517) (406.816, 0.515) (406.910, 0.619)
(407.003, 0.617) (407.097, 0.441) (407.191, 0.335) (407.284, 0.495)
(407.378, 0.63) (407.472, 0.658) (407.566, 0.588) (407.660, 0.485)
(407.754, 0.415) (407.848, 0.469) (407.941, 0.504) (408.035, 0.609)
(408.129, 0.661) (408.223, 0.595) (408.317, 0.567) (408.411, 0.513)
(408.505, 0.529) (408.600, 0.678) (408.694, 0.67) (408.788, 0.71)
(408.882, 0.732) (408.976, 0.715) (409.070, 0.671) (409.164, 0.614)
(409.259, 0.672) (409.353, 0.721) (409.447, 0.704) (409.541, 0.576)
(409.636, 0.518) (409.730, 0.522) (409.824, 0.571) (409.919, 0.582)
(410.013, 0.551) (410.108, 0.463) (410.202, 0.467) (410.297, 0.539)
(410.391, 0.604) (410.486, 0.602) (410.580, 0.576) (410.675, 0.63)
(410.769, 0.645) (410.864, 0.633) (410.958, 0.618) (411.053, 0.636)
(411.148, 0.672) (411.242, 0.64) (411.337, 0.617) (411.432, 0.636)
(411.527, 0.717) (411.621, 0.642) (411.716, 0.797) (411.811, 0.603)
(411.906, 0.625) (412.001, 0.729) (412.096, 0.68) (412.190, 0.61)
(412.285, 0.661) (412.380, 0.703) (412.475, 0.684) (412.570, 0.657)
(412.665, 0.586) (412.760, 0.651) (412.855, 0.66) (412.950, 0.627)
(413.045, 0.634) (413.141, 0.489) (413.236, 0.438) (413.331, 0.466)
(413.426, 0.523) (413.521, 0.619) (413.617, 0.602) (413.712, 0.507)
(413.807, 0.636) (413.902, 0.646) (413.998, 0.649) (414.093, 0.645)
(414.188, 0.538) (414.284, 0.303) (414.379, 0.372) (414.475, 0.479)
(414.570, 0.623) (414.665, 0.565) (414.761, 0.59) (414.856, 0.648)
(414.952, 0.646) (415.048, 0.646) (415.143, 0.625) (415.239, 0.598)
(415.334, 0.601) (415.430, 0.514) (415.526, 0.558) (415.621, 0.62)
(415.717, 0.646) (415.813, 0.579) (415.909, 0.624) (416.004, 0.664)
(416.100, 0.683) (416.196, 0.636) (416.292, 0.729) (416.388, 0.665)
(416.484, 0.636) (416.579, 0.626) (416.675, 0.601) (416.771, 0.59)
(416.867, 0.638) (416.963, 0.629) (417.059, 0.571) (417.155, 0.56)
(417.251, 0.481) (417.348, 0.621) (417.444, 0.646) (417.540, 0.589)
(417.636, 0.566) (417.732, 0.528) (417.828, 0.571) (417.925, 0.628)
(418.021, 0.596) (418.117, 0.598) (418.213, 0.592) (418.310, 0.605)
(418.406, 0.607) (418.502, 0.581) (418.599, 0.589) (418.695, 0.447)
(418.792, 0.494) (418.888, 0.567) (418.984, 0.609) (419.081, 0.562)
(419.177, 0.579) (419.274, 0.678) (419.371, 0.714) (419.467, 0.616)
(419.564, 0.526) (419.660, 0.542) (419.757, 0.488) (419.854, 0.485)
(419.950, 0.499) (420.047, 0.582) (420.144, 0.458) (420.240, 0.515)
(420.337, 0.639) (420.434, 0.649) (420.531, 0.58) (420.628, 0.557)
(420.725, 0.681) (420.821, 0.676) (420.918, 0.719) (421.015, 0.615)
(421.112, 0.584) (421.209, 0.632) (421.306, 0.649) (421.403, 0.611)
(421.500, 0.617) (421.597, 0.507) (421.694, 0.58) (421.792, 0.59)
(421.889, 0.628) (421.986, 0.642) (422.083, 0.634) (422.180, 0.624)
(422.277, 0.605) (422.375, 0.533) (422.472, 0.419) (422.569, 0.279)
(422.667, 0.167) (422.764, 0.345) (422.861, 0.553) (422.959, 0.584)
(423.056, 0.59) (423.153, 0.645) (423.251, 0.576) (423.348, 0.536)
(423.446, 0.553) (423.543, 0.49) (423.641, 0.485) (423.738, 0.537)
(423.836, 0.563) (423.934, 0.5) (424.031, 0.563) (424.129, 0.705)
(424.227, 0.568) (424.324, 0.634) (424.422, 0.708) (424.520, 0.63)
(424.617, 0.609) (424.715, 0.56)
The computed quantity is -0.34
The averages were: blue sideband 0.559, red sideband 0.496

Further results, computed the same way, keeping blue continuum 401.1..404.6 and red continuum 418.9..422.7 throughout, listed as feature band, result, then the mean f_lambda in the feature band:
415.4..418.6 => -0.183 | 0.606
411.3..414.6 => -0.162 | 0.601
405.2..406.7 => 0.151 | 0.516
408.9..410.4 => -0.058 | 0.596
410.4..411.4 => -0.092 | 0.626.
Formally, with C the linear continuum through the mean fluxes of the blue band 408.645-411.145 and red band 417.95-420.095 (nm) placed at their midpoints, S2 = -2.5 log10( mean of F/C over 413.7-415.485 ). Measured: 0.04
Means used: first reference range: 0.614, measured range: 0.571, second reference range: 0.571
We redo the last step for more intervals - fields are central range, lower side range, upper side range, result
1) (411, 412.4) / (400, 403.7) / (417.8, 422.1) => -0.15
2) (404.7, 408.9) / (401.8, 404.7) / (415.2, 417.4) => 0.05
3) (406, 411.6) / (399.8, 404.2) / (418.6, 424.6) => -0.01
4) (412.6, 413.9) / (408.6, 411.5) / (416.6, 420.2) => 0.05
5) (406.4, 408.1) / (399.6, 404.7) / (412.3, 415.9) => 0.11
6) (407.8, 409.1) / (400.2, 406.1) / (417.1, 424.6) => -0.09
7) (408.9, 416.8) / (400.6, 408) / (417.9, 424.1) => -0.09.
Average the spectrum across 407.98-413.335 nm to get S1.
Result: 0.621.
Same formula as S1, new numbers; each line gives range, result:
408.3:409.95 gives 0.627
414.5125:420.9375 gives 0.596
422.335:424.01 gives 0.493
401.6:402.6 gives 0.563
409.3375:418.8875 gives 0.599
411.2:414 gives 0.624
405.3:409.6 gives 0.563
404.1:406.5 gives 0.529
